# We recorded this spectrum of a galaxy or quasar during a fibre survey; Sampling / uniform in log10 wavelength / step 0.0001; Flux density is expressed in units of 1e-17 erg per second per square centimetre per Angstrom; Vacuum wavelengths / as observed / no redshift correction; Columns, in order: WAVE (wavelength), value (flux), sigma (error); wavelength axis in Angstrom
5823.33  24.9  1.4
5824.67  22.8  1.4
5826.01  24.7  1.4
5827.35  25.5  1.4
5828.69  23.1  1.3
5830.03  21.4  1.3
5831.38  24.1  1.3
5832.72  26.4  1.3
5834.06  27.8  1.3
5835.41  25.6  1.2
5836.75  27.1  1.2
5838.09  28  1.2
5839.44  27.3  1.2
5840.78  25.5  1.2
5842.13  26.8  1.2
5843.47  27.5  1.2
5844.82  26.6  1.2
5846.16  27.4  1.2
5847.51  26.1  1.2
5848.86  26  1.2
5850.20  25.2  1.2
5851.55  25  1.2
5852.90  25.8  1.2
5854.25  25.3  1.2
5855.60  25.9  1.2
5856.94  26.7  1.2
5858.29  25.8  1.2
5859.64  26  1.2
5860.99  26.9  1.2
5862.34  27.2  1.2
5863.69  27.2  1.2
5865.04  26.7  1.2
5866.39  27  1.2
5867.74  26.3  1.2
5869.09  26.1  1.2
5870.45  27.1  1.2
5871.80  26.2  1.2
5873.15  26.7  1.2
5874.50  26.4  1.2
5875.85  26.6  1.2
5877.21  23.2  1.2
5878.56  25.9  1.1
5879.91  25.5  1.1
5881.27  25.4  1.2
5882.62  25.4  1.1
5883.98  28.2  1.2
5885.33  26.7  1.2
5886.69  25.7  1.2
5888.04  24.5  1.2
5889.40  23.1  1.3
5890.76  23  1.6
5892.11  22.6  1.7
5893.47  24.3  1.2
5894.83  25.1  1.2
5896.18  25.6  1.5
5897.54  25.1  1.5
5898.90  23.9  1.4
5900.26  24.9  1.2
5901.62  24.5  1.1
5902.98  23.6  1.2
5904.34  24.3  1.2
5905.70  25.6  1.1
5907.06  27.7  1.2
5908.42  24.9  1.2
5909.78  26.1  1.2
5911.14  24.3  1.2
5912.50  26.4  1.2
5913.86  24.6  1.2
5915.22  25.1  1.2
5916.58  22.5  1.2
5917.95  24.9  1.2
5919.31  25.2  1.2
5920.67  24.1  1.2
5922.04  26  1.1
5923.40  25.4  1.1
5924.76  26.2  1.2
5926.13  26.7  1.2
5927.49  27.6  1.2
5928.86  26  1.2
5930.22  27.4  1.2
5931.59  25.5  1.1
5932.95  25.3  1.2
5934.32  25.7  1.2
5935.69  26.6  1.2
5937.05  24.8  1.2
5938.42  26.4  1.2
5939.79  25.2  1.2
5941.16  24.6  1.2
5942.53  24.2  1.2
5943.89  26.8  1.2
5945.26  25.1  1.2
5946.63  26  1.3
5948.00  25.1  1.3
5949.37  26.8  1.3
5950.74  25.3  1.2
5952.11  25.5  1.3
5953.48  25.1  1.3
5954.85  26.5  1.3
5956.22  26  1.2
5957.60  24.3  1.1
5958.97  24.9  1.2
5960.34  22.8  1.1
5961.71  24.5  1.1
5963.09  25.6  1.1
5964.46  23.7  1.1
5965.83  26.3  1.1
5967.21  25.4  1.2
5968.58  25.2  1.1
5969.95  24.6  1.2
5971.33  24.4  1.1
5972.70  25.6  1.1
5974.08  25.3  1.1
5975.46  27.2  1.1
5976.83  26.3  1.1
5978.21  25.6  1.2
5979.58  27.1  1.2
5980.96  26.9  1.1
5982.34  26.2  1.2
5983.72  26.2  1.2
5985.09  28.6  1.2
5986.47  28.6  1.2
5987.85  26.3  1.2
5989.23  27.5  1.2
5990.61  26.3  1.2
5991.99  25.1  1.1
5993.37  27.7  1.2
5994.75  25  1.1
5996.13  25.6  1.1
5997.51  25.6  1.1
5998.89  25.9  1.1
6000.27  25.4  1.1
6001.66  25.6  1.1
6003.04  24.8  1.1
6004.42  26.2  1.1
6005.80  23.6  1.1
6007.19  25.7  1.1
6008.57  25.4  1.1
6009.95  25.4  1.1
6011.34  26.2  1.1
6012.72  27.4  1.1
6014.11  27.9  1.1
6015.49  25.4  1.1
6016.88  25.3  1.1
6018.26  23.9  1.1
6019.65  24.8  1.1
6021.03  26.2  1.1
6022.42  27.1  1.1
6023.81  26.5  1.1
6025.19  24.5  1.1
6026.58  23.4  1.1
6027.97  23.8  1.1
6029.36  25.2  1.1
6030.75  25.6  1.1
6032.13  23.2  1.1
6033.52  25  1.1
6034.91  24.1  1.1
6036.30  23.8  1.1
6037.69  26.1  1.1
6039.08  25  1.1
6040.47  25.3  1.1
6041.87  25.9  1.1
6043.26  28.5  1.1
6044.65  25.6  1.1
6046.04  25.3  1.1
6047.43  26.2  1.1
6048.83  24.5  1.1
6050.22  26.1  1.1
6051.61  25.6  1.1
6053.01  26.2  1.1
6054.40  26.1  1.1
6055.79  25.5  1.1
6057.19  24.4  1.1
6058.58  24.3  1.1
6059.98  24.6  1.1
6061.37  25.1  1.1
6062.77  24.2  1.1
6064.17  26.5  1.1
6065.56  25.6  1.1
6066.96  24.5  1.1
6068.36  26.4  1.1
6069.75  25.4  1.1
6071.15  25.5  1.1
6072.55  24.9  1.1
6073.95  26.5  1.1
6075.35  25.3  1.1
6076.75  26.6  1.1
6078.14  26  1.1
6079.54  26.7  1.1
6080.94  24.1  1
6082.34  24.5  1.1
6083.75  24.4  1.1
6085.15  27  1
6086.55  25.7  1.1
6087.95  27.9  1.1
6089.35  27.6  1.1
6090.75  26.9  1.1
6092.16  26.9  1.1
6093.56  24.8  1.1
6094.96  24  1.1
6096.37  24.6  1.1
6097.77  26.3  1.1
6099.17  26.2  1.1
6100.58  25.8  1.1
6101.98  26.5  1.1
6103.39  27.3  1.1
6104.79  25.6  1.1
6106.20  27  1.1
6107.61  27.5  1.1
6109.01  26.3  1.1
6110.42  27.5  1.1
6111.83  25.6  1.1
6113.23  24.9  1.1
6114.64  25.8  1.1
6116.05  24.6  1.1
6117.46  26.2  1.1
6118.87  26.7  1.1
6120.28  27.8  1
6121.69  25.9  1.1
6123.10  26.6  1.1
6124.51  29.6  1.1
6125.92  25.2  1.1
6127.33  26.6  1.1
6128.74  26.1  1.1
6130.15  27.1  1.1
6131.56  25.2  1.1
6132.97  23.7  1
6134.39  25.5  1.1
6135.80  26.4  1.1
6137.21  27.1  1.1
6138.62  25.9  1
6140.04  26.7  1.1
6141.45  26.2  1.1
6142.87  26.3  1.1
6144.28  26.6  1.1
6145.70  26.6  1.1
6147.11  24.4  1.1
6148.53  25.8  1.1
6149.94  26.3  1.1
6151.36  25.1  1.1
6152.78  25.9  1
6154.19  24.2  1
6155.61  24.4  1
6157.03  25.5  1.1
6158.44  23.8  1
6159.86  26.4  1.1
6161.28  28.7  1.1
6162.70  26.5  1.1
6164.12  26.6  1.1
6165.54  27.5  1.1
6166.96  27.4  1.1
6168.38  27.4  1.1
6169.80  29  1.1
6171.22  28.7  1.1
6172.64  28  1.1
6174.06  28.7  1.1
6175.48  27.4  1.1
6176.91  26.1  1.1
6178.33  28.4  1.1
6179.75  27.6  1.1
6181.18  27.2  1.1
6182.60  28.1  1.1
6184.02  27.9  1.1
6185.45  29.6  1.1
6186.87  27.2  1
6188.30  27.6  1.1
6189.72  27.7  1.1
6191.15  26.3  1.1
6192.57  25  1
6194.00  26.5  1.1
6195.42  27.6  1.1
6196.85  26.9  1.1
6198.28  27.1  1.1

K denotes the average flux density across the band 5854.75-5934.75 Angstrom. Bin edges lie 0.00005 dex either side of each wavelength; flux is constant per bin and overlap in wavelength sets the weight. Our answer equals 25.6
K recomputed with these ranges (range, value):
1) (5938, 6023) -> 25.7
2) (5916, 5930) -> 25.5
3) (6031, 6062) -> 25.3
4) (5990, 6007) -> 25.6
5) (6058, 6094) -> 25.7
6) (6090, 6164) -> 26.1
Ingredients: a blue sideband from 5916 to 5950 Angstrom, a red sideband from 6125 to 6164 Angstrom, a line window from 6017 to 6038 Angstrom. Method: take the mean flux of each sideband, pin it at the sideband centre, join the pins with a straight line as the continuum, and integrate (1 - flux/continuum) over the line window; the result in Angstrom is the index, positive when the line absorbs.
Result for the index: 0.7 Angstrom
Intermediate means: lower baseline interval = 25.6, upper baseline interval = 25.9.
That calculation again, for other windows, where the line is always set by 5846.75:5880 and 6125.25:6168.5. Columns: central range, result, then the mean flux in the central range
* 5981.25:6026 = 0.13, 26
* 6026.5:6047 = 0.74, 25.1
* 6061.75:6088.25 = 0.43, 25.6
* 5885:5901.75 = 1.04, 24.5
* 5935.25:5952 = 0.35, 25.6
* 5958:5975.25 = 0.78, 24.9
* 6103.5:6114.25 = -0.14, 26.4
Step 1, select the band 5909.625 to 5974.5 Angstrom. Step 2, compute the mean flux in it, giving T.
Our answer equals 25.4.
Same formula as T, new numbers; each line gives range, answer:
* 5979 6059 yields 25.7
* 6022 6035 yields 24.8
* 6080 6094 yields 26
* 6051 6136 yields 25.9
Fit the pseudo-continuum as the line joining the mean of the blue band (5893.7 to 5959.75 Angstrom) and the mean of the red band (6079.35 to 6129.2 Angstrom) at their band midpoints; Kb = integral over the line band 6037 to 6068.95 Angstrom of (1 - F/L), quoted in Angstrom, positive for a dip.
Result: 0.51 Angstrom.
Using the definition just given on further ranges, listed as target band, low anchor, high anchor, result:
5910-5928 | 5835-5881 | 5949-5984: 0.4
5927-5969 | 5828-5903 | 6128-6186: 0.8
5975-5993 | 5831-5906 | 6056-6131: -0.6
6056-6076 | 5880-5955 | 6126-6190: 0.7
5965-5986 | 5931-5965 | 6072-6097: -0.6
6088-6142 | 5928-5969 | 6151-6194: 0.7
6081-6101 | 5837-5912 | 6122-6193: 0.5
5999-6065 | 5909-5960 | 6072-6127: 1.3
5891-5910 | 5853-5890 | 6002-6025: 0.9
